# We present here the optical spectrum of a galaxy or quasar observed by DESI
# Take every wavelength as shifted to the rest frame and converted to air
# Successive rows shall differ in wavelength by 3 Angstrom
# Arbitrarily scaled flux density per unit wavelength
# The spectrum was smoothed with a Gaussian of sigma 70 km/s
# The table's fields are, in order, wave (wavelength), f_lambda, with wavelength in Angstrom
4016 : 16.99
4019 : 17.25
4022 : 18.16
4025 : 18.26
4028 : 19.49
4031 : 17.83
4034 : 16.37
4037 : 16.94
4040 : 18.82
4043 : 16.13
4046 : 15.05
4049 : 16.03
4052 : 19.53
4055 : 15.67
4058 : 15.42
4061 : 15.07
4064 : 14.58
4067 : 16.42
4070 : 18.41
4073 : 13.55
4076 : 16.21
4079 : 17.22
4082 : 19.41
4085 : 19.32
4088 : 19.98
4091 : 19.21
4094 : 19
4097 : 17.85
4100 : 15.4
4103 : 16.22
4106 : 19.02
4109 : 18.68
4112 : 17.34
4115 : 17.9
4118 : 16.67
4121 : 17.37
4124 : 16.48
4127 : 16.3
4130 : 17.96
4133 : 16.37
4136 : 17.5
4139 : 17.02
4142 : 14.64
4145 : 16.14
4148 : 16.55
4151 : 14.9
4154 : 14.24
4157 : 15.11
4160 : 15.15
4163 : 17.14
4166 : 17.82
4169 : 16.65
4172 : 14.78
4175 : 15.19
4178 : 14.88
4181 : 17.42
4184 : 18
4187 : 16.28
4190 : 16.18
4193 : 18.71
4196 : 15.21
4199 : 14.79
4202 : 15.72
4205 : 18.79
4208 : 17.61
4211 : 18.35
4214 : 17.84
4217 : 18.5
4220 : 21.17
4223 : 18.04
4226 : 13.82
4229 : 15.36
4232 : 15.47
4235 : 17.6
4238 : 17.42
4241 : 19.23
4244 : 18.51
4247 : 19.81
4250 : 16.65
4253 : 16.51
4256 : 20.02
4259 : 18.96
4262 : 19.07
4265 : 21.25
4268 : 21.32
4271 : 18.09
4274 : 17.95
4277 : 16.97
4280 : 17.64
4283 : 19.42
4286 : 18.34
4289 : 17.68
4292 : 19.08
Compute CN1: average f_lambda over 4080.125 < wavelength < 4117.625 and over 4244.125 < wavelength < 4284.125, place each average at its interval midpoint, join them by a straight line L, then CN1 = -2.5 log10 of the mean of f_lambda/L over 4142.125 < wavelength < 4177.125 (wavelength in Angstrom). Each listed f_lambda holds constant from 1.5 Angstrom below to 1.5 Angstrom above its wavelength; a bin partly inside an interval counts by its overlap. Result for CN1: 0.17 mag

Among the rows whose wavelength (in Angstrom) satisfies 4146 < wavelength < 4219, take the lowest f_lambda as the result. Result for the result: 14.24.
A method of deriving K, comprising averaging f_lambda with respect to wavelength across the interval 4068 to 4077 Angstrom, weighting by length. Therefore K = 16.1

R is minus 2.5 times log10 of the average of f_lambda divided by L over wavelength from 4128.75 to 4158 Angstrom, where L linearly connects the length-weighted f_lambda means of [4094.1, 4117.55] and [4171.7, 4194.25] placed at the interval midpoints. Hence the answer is 0.07 mag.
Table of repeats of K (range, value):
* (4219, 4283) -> 18.1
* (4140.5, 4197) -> 16.1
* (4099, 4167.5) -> 16.6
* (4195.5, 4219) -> 17.3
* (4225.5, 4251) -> 17.2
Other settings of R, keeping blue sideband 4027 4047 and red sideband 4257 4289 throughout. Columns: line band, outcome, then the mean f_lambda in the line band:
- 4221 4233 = 0.17 mag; 15.9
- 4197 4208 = 0.11 mag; 16.5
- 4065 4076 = 0.09 mag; 16.1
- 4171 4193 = 0.12 mag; 16.3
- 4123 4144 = 0.08 mag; 16.6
